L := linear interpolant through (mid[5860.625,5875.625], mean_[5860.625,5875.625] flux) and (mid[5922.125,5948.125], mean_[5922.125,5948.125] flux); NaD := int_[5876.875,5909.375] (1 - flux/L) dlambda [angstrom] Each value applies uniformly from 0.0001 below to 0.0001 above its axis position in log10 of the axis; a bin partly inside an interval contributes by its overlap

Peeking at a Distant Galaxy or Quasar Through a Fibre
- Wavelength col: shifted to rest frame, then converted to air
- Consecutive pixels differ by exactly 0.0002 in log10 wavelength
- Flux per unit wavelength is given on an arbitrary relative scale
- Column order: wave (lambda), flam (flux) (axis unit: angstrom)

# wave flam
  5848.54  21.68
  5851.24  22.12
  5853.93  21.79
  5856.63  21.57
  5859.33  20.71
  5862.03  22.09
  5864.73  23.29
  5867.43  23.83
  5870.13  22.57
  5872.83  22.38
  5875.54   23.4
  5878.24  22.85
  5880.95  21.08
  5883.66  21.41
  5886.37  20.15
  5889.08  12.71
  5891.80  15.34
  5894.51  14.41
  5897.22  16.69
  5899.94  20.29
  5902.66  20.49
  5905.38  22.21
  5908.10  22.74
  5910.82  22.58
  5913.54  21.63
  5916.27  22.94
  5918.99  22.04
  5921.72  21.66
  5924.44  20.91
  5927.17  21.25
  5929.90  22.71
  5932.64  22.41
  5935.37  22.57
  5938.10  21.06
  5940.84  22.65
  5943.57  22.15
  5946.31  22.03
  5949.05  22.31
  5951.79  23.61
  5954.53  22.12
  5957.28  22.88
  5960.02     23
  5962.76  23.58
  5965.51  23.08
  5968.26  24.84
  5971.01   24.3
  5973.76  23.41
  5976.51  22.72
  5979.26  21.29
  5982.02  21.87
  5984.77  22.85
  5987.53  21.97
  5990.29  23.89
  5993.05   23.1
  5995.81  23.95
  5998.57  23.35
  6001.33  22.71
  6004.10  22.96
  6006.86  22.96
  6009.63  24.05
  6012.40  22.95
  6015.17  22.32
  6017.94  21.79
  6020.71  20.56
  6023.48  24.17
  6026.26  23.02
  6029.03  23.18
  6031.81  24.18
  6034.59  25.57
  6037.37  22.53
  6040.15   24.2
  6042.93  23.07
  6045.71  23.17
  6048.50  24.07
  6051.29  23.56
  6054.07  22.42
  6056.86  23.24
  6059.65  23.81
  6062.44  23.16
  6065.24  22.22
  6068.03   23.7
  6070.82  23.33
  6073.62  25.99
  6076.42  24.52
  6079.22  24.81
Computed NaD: 4.83 angstrom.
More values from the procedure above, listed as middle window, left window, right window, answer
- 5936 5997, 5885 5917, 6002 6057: -4.5 angstrom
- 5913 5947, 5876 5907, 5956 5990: -1.8 angstrom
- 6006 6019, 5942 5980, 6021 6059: 0.3 angstrom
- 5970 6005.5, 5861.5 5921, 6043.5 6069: -1.2 angstrom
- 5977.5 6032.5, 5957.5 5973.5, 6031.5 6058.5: 1.8 angstrom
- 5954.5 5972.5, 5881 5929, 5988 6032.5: -1.5 angstrom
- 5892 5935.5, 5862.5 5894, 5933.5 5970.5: 1.6 angstrom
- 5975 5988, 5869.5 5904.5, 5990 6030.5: 0.0 angstrom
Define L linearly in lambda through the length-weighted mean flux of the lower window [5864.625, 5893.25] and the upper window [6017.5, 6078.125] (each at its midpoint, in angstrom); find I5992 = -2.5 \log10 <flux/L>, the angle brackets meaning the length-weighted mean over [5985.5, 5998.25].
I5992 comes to -0.03 mag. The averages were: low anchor 20.7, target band 23.2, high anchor 23.5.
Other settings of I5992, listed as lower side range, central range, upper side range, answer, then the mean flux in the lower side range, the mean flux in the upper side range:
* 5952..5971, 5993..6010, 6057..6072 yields 0.00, 23.3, 23.2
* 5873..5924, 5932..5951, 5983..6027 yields -0.04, 20.3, 22.9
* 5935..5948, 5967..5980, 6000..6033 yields -0.05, 22.1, 22.9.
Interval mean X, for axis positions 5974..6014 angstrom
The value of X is 22.9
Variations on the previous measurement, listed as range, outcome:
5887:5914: 18.9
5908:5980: 22.5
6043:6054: 23.4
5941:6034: 23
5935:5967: 22.6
